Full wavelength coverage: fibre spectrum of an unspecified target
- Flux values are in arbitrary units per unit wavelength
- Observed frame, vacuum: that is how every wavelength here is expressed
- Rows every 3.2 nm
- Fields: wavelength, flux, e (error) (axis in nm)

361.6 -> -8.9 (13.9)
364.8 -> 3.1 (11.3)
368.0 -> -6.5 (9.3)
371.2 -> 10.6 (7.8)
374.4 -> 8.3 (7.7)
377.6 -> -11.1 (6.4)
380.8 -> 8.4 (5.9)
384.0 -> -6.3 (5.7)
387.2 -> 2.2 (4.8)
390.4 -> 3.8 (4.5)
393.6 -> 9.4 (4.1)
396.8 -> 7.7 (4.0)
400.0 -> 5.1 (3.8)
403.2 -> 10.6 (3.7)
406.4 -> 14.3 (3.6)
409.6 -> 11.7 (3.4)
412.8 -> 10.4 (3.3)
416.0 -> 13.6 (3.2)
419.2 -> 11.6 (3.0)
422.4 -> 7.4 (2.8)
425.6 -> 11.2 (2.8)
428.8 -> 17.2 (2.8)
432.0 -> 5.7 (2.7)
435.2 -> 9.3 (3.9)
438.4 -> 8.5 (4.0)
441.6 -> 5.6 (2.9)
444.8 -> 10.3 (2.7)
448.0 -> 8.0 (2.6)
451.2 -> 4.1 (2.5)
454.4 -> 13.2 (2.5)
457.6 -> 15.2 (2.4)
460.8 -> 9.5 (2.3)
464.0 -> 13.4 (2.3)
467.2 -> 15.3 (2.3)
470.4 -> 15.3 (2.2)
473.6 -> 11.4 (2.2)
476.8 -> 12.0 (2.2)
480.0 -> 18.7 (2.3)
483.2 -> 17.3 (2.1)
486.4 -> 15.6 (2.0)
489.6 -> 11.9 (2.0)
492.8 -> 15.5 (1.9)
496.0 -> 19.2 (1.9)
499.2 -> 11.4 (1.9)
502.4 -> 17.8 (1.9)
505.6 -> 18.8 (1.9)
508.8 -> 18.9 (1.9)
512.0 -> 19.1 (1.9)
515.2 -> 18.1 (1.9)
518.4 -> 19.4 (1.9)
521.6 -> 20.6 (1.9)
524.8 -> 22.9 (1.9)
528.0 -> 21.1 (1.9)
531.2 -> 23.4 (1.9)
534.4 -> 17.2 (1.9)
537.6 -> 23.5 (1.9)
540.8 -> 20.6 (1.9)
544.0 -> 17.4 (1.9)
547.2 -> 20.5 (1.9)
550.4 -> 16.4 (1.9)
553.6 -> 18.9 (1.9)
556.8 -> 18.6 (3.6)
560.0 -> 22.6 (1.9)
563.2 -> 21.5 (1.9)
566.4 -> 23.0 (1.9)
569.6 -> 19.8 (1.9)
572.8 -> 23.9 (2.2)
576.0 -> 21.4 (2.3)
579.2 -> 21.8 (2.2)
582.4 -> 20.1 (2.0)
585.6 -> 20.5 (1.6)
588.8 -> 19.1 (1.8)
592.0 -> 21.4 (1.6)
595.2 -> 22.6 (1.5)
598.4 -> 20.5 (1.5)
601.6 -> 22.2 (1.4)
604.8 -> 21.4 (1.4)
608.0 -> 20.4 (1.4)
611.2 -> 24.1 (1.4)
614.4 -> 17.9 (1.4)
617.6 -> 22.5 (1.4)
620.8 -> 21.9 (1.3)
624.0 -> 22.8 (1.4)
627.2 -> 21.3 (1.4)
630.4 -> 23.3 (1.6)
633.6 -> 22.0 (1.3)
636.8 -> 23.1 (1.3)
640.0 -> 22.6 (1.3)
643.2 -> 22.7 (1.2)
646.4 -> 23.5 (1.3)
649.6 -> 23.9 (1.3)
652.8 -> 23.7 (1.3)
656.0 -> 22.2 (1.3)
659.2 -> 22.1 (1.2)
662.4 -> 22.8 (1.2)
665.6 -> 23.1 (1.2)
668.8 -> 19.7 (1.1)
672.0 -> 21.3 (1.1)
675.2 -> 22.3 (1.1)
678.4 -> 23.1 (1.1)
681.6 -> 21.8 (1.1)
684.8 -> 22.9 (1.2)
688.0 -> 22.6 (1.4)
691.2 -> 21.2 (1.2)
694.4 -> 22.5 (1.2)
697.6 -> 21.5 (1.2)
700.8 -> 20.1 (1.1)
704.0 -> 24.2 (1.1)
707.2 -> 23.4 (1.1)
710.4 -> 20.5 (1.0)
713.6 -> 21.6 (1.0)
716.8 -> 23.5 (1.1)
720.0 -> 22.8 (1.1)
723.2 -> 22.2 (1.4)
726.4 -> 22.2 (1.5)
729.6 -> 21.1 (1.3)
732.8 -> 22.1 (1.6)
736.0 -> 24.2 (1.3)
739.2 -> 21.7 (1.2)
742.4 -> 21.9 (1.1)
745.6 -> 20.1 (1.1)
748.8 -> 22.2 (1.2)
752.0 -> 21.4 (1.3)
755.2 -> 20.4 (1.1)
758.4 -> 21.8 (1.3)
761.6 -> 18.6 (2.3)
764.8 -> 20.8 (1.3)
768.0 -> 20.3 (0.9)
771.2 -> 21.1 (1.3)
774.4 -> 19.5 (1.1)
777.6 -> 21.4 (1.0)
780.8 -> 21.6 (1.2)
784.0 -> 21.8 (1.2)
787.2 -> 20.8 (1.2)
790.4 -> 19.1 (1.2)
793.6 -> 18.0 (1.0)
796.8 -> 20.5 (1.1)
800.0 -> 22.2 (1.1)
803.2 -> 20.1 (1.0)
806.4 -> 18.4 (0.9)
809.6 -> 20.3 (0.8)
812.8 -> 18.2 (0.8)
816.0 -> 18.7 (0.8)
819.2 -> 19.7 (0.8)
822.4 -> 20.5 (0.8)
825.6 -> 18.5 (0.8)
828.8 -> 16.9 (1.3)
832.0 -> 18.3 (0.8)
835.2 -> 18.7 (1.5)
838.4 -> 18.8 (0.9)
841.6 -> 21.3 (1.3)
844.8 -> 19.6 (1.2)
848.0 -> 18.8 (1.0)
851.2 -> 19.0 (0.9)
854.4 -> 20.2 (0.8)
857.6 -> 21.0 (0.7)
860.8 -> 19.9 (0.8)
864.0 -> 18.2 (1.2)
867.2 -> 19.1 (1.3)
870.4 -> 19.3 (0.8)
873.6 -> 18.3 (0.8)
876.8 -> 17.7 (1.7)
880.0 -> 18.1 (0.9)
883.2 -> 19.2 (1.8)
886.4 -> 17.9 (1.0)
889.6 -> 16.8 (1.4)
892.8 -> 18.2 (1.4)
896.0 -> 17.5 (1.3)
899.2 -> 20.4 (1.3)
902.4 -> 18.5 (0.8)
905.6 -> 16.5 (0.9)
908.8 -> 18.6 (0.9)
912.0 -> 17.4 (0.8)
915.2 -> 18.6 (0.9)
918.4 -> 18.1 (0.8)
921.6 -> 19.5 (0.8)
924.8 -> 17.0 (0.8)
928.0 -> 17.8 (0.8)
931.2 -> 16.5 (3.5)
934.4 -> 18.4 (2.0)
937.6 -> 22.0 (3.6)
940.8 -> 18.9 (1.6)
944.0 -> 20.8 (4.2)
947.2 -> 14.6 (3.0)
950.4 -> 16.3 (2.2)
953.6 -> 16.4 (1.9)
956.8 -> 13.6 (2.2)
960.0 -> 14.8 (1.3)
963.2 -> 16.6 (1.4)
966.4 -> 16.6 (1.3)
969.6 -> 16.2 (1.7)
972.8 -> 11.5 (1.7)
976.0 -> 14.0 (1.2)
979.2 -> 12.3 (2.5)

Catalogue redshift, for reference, 0.138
